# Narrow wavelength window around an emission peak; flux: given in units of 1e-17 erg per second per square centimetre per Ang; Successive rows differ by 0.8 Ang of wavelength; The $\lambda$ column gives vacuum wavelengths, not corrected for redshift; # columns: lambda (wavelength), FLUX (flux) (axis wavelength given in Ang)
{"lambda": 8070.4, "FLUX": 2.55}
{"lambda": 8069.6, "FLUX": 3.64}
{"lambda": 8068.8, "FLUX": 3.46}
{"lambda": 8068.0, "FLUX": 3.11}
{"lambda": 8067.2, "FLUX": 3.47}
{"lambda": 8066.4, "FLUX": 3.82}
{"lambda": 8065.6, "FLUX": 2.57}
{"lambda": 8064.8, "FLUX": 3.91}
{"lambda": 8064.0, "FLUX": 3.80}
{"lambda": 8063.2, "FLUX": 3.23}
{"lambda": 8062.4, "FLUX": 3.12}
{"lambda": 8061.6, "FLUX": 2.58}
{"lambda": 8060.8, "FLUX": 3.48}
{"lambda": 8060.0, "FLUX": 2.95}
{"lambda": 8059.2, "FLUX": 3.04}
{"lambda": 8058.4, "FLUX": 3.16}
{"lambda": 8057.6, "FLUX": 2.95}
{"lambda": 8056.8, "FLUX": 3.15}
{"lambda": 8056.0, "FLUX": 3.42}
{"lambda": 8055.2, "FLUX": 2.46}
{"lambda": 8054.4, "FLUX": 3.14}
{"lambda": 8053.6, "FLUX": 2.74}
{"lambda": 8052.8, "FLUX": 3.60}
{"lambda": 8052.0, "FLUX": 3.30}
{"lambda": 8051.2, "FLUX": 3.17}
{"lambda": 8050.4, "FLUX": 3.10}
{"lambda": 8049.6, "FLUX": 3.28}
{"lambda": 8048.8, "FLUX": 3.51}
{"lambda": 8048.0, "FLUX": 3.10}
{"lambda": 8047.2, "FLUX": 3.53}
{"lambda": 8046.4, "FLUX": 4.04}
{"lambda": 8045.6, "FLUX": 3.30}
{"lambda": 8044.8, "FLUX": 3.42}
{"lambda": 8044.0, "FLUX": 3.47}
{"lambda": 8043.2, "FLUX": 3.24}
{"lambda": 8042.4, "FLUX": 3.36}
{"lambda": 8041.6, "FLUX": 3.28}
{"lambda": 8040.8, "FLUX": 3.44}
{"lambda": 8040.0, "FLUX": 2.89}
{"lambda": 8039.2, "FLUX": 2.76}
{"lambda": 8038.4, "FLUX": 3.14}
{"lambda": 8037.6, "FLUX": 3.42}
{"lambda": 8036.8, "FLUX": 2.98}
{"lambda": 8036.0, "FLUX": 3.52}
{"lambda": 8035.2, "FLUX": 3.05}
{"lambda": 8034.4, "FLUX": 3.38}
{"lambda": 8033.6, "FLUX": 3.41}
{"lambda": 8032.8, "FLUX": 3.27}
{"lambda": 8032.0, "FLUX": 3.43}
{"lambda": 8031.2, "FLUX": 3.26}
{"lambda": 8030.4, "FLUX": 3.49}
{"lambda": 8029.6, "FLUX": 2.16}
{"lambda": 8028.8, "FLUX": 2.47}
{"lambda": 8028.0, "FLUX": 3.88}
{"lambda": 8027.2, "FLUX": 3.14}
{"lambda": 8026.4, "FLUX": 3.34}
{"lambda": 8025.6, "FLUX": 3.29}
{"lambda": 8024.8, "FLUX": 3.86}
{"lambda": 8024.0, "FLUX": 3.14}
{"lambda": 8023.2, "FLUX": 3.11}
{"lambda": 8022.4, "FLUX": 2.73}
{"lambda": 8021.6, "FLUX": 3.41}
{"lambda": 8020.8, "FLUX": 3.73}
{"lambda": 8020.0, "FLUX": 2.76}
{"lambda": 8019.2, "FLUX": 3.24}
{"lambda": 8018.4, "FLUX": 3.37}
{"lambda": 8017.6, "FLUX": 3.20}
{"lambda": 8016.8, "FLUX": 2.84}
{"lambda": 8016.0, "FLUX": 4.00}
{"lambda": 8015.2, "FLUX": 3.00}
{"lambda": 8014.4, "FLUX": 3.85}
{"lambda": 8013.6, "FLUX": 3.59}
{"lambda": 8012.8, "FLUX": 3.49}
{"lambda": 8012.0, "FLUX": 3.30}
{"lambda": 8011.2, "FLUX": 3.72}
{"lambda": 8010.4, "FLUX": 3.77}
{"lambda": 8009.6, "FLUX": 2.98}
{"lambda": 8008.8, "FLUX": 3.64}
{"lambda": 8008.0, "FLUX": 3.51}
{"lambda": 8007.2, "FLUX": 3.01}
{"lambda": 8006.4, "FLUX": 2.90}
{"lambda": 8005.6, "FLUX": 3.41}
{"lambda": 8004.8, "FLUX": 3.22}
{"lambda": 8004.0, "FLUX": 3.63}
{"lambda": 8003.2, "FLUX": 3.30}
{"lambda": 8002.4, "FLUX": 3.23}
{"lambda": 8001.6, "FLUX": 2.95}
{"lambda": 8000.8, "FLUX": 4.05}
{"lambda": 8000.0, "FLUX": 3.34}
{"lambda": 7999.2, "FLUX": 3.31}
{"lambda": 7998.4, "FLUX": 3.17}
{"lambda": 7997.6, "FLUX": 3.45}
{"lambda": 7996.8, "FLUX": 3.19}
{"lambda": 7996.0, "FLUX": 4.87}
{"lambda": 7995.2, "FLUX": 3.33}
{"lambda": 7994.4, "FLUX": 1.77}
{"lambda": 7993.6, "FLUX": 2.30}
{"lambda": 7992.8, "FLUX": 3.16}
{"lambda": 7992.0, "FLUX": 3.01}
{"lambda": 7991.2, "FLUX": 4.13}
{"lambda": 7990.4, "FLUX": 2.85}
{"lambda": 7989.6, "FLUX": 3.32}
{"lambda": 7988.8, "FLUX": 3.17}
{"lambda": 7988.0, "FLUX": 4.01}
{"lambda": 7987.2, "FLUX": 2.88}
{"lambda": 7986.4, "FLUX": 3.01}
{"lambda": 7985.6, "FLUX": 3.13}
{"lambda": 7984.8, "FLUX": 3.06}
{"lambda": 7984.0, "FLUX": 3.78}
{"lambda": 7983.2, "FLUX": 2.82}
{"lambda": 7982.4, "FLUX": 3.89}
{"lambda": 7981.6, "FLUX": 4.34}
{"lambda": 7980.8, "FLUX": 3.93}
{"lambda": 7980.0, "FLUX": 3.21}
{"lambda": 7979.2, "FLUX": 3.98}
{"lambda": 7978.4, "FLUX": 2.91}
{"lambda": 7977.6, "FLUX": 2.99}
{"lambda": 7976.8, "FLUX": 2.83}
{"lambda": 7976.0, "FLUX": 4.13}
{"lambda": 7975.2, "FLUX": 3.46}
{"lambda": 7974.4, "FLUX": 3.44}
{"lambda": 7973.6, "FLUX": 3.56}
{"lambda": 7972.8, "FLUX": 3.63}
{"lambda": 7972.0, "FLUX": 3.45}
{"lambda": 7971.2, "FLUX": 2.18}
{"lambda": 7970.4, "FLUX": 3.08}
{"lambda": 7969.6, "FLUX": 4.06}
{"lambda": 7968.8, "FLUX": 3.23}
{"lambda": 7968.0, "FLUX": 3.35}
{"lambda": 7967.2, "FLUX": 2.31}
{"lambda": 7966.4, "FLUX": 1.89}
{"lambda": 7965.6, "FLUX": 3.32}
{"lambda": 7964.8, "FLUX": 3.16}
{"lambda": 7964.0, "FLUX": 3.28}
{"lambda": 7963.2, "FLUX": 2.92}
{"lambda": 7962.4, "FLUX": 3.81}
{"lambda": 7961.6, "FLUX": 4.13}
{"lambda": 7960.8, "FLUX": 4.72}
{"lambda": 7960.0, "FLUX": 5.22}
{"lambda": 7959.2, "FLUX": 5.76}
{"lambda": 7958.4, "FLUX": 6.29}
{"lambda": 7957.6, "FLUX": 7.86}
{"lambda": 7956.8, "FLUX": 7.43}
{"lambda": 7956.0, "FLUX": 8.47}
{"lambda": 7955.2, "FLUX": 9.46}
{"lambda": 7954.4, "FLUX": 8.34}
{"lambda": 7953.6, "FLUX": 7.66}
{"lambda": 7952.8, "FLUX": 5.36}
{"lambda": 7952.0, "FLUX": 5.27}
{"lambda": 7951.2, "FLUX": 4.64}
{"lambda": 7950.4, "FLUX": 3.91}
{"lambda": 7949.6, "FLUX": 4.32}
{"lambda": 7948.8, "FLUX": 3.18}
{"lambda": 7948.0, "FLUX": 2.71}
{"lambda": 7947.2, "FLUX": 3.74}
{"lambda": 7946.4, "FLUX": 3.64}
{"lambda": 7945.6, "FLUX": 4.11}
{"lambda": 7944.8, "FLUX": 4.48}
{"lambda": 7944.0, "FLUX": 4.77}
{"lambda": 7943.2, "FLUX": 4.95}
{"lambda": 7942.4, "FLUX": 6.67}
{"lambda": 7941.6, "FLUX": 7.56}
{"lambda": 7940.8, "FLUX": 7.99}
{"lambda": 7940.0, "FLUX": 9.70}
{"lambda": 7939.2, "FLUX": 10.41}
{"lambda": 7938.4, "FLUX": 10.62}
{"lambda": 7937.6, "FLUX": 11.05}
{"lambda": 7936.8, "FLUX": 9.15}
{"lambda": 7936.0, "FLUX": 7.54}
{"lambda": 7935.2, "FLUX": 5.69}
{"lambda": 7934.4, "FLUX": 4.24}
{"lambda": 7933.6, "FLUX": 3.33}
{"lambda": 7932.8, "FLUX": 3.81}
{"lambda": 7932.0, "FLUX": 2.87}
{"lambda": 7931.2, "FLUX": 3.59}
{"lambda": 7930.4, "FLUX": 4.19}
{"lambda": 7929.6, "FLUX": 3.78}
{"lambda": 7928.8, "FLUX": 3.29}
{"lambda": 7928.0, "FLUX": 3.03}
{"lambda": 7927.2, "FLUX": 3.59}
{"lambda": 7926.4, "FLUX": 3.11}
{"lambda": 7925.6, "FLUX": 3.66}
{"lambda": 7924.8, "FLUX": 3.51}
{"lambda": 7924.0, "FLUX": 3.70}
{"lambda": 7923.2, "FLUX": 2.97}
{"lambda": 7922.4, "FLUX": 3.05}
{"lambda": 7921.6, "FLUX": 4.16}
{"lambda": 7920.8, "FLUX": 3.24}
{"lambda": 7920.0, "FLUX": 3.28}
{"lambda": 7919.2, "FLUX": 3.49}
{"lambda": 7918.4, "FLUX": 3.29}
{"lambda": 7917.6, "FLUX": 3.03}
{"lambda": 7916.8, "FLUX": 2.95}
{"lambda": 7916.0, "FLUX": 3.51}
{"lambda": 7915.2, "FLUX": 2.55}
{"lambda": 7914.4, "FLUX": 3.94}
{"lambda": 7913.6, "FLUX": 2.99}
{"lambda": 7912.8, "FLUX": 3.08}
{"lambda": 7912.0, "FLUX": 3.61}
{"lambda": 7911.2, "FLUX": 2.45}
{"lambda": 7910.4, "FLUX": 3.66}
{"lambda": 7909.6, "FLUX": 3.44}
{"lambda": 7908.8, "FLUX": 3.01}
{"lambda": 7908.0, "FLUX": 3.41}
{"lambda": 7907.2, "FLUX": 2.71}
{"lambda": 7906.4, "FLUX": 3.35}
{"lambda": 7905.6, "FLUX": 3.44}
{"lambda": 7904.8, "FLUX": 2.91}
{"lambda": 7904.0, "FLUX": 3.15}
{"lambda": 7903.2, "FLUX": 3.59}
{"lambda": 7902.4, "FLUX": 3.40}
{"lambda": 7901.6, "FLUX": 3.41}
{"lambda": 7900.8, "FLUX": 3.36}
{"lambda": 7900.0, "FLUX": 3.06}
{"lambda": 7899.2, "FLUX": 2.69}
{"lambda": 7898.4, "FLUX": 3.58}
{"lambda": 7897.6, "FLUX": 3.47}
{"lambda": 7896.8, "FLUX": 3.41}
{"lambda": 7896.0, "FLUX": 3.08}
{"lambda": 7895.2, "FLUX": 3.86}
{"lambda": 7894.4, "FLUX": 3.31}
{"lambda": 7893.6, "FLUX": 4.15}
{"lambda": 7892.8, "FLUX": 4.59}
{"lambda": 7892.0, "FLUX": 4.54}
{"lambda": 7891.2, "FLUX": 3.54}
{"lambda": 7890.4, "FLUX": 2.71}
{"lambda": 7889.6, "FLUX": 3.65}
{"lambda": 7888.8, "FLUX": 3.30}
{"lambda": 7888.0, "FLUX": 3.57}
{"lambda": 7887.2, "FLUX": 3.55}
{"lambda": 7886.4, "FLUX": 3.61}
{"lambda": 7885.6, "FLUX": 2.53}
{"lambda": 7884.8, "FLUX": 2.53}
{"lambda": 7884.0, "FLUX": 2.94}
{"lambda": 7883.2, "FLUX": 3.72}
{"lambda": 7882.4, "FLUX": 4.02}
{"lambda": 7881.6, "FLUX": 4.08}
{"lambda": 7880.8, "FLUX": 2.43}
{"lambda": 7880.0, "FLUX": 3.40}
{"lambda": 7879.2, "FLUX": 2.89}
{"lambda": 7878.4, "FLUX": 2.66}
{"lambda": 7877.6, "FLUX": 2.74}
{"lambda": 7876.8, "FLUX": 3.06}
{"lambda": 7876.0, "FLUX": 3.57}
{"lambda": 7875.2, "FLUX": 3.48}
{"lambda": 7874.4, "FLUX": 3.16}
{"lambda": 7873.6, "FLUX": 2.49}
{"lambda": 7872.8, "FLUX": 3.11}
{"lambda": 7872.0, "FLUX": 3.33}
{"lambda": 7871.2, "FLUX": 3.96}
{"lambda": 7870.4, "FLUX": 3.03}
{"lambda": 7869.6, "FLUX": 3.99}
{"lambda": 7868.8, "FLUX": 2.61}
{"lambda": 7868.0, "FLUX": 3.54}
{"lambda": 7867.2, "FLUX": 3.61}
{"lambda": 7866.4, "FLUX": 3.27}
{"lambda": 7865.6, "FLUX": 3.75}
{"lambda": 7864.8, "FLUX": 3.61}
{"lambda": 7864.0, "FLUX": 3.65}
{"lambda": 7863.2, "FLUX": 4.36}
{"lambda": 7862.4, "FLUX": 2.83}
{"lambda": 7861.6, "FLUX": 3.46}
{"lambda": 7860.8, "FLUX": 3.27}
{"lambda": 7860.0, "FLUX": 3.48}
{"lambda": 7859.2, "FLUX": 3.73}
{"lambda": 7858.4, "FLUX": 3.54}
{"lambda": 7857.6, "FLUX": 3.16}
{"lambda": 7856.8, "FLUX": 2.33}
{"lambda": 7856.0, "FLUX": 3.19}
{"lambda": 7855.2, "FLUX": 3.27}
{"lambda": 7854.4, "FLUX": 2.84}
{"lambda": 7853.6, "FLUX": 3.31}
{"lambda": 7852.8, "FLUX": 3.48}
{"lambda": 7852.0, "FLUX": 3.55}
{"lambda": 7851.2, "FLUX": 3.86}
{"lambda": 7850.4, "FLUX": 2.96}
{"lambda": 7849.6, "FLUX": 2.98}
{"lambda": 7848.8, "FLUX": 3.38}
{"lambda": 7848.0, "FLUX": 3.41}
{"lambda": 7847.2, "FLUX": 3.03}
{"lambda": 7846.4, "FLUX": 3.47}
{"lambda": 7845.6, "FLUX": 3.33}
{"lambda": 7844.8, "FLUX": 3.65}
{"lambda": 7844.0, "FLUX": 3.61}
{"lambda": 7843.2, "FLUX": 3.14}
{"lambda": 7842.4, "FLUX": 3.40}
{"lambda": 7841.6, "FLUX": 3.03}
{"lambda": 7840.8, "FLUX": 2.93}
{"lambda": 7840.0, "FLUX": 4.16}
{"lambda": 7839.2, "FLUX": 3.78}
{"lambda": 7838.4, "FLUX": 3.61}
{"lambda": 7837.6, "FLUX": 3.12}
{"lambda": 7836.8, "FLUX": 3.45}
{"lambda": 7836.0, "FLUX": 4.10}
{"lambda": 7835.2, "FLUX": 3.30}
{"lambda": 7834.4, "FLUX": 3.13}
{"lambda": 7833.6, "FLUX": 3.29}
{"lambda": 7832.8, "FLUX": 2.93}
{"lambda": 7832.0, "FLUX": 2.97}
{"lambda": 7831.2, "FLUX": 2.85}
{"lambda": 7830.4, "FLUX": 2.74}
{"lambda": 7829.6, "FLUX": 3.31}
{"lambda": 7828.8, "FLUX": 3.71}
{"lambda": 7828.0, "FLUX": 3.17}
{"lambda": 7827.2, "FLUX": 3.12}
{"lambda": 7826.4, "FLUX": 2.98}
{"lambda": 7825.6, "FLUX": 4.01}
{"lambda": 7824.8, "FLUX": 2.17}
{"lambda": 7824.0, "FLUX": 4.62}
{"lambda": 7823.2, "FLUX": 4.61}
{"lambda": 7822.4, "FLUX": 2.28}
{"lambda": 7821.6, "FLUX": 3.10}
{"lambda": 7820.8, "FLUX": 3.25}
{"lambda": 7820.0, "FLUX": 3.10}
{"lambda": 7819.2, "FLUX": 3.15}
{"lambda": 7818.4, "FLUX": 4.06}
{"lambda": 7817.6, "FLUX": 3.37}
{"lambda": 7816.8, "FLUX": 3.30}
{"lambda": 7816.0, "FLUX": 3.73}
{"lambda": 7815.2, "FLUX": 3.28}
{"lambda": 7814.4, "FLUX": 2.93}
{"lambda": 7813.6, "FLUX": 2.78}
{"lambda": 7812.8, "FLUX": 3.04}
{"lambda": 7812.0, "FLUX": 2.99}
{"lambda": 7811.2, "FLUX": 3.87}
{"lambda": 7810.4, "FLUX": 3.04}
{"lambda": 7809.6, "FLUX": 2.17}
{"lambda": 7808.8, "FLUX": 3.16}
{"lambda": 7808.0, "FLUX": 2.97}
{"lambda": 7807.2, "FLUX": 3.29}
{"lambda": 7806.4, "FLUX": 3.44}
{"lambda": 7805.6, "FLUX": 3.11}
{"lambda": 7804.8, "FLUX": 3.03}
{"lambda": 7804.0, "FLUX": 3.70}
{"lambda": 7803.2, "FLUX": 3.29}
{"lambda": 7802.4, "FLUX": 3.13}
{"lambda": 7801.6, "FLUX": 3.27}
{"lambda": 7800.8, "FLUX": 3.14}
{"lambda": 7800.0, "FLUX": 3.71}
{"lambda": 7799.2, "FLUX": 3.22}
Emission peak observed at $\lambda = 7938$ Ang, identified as [S II] 6716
